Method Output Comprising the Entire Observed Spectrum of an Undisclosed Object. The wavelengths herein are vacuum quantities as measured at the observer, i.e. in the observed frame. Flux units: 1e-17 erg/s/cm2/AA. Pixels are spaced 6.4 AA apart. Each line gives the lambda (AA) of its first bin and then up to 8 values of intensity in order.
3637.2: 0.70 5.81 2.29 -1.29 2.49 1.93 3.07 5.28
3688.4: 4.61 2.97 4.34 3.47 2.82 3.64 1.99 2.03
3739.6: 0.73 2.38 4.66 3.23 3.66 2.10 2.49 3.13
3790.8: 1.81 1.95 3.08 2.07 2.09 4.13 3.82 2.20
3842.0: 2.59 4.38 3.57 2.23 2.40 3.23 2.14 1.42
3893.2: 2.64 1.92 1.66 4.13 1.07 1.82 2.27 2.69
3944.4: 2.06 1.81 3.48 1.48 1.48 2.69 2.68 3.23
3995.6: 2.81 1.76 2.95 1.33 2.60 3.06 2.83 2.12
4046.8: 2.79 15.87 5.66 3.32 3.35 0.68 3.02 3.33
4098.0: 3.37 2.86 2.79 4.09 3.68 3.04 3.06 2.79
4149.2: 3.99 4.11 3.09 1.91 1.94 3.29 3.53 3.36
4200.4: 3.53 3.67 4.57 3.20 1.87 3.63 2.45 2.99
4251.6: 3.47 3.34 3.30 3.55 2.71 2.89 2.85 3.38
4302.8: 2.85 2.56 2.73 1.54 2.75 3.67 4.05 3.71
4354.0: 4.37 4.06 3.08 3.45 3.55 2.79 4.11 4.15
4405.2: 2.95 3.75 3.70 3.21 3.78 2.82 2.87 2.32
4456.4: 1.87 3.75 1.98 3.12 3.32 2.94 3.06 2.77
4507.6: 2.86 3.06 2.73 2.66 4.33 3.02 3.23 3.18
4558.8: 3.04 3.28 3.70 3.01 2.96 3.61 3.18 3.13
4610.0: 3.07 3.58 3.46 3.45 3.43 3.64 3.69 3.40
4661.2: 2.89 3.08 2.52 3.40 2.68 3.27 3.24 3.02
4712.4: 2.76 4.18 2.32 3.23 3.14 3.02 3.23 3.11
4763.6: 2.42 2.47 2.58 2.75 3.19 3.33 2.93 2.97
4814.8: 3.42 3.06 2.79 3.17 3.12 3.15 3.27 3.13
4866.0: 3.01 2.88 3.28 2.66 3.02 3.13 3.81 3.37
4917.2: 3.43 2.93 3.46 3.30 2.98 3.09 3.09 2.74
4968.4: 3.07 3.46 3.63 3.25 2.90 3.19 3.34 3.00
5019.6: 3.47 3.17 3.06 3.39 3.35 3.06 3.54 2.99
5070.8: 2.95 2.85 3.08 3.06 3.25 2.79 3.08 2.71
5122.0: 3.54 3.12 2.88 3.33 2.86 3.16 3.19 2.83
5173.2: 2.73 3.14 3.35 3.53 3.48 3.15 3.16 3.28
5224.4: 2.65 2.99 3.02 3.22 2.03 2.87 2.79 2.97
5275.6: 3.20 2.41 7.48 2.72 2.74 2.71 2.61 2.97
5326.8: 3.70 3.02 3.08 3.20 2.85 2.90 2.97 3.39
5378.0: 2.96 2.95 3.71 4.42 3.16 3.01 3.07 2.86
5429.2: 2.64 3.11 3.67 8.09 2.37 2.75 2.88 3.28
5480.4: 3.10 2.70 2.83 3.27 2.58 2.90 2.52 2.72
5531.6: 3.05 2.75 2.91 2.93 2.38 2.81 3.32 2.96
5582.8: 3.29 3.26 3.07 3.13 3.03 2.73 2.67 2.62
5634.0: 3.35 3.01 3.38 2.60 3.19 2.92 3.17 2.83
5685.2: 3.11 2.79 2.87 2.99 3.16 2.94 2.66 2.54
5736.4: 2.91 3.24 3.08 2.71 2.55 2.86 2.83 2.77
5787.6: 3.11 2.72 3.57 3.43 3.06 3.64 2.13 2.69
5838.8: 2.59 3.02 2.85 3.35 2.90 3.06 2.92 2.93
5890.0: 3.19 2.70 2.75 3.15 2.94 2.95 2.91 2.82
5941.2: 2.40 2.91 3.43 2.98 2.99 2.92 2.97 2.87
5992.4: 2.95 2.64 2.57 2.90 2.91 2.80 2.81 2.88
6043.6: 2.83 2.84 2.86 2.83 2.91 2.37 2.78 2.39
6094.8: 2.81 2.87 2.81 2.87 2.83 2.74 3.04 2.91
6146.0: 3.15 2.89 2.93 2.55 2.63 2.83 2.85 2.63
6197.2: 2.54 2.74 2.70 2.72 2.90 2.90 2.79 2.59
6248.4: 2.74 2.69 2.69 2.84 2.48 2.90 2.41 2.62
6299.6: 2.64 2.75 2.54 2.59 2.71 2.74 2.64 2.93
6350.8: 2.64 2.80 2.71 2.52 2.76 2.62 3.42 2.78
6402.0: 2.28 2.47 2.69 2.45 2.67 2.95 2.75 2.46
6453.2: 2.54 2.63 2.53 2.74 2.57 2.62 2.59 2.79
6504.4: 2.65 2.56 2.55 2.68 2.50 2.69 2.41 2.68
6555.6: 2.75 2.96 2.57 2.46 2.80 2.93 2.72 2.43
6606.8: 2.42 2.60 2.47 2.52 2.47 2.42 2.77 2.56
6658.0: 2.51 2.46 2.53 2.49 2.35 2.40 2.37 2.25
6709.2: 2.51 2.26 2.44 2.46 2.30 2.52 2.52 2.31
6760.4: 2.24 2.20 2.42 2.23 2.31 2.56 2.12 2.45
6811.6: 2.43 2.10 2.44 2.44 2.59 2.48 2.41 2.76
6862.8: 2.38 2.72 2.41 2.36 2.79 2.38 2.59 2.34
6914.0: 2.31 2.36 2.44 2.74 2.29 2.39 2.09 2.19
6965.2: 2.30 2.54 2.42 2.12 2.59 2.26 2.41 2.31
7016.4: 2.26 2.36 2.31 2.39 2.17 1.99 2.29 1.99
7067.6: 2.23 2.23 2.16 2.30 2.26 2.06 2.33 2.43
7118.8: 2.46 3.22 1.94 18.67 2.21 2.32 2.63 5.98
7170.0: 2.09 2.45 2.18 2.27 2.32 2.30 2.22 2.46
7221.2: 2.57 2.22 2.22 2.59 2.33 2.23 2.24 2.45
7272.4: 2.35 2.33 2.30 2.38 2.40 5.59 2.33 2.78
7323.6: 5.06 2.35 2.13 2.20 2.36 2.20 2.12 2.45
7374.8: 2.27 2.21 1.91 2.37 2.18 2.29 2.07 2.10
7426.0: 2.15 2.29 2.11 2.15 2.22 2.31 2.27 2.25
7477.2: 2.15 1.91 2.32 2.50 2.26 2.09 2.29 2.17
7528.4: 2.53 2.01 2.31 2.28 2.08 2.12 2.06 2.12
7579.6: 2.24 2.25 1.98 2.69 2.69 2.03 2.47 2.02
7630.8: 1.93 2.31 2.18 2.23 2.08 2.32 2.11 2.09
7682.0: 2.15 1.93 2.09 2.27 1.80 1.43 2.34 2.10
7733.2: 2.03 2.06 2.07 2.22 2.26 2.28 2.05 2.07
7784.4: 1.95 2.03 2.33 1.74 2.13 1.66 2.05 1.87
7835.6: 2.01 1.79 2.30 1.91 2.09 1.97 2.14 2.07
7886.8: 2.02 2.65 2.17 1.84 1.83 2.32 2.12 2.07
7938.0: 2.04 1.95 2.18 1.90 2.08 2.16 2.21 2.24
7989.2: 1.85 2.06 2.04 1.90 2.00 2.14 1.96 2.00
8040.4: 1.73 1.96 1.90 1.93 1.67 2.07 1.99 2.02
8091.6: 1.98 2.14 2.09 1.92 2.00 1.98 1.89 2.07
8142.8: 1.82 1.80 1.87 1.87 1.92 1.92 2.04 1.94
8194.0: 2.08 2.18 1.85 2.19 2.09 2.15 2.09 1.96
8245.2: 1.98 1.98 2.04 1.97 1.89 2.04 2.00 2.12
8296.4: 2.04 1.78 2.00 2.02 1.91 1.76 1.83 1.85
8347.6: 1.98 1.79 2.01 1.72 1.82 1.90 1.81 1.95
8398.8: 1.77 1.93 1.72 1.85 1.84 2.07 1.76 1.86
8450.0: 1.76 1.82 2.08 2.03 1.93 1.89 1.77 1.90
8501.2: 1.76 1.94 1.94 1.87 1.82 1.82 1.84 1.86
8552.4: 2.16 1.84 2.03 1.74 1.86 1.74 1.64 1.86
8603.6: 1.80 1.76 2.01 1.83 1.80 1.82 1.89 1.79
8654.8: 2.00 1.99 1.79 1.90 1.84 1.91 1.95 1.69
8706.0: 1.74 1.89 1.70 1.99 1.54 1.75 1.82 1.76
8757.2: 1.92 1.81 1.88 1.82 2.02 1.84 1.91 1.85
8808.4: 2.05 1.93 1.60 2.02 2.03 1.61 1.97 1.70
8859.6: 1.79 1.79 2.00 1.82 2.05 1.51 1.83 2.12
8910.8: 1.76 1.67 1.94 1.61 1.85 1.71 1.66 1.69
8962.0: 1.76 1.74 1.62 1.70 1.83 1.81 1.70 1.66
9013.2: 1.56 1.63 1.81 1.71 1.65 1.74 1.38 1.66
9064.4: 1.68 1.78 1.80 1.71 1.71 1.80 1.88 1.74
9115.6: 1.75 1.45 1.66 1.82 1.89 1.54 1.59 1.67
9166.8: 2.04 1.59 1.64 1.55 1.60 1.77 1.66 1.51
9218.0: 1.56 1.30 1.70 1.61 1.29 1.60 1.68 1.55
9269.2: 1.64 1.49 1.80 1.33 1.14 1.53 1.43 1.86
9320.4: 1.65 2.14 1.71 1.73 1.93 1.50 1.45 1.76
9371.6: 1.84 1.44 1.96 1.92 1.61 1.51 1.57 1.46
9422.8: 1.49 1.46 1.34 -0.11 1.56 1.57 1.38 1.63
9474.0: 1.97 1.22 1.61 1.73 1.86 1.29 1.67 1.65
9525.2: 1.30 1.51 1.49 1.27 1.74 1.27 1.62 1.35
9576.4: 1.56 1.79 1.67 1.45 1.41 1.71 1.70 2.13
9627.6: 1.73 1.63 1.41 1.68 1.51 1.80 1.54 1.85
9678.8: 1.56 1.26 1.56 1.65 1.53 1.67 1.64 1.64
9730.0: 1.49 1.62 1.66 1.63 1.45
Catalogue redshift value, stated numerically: 0.087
